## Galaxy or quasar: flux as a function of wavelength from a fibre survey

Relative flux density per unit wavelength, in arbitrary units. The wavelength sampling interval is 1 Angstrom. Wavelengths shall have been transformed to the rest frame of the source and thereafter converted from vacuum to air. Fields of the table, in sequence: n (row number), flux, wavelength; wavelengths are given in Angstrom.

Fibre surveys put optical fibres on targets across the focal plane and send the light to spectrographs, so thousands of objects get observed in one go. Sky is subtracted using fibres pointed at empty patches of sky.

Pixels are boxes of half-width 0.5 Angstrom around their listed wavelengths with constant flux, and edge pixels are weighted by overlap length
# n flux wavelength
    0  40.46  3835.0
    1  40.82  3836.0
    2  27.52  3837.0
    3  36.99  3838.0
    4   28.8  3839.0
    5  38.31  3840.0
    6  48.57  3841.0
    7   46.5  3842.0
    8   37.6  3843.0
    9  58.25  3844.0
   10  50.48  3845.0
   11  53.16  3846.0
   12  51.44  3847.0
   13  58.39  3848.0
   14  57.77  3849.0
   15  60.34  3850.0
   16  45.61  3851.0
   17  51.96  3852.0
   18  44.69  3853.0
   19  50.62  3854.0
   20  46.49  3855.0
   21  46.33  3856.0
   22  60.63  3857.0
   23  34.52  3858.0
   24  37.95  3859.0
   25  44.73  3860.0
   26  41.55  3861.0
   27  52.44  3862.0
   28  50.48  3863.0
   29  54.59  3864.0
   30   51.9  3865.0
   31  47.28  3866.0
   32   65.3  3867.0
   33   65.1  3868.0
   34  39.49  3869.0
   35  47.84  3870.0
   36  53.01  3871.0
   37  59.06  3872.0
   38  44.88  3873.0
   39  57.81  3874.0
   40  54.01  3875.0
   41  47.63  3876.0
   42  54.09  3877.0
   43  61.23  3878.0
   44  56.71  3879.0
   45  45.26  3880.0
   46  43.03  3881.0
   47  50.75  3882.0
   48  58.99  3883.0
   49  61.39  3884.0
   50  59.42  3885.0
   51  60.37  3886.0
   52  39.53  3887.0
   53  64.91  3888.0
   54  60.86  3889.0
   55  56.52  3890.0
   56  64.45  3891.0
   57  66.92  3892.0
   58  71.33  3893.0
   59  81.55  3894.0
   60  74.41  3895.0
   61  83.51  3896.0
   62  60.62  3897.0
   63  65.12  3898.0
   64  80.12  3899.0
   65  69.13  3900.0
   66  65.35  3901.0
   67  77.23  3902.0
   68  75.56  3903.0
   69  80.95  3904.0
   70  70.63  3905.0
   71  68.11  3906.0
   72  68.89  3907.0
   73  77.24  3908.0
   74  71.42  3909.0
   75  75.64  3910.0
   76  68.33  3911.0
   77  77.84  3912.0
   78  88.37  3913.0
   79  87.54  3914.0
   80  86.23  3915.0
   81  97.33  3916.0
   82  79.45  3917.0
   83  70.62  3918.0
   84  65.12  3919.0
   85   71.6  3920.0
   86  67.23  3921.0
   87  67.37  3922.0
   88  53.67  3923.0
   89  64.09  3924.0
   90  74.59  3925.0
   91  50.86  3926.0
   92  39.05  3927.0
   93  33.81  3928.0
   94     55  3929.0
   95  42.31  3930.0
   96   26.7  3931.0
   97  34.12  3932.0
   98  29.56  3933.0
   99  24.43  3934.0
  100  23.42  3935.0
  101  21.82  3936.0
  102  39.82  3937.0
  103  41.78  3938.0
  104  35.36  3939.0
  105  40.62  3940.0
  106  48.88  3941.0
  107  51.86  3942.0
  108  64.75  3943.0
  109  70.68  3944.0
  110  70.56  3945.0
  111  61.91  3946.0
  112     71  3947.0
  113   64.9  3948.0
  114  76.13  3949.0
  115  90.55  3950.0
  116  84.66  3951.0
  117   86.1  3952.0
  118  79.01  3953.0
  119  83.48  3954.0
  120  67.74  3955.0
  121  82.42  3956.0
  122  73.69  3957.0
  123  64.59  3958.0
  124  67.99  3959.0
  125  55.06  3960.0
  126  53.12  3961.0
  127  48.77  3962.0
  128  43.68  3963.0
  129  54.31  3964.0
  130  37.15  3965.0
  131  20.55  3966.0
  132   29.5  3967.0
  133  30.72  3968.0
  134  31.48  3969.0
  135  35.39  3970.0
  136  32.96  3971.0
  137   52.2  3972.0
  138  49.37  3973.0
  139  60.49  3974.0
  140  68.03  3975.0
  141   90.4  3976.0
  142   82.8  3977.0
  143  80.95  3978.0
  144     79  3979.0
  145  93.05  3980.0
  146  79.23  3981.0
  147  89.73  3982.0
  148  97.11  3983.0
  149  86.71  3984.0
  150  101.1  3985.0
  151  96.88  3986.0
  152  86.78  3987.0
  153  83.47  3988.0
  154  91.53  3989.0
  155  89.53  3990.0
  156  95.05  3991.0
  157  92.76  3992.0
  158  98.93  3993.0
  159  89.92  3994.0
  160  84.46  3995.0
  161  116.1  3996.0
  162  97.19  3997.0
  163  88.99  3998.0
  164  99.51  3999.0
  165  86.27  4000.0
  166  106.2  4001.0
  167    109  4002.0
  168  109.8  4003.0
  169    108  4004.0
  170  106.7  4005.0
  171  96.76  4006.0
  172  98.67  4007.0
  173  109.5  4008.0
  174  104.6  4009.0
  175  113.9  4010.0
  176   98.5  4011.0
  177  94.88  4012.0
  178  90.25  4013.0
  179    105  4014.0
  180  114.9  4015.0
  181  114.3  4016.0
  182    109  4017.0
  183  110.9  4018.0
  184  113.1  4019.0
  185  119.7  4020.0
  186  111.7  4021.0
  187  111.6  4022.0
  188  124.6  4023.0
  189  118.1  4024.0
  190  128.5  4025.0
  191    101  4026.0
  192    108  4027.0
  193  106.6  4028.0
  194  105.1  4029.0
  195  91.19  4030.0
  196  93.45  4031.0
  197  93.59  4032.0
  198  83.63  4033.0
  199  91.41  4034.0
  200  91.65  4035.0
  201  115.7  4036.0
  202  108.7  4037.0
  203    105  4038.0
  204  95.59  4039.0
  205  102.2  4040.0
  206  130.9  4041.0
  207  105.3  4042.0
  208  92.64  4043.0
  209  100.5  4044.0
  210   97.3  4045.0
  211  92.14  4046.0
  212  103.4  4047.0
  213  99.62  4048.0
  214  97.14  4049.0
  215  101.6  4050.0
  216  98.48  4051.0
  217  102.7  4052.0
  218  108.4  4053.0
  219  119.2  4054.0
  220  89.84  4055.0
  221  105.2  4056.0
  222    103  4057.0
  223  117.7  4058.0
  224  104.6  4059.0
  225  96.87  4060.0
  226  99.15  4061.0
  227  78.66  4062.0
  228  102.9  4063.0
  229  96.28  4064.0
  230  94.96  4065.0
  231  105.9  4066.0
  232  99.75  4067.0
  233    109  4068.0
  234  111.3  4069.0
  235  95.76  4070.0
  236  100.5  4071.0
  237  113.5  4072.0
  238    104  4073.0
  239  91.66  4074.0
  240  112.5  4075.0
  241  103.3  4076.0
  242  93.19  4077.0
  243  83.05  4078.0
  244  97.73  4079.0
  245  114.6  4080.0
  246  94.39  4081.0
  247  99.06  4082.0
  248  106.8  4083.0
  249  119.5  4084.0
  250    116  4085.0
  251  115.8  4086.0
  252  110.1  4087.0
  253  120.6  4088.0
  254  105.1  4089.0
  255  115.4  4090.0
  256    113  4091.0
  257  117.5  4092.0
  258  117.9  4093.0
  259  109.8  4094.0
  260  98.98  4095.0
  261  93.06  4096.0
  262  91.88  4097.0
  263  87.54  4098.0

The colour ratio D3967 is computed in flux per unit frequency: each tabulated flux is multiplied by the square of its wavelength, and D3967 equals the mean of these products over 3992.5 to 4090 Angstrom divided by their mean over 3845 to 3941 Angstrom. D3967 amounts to 1.95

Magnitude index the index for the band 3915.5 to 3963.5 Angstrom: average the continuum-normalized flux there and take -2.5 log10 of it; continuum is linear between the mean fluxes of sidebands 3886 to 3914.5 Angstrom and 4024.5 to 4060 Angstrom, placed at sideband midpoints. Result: 0.33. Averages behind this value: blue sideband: 71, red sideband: 103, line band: 58.6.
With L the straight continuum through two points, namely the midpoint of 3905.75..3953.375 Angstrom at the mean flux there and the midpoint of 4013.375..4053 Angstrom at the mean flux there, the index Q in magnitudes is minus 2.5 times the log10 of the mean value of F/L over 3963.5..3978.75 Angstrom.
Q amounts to 0.48 mag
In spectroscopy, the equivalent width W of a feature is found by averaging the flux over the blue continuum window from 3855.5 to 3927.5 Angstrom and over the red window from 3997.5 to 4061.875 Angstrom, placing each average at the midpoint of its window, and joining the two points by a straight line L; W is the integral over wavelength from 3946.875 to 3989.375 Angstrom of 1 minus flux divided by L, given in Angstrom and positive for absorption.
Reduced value 8.63 Angstrom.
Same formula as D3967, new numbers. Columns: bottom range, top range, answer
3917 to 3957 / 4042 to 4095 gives 1.92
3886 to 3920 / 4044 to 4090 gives 1.55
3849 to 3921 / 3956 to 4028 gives 1.48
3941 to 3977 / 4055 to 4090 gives 1.82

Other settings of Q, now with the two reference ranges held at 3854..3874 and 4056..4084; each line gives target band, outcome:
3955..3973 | 0.47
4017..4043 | -0.17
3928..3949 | 0.43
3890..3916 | -0.24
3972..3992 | -0.05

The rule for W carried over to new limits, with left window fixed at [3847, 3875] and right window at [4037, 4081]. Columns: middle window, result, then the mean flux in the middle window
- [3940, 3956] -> 0.5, 70.9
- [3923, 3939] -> 6.6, 40.4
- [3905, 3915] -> -2.0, 76.2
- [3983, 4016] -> -4.6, 98.7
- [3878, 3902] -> -1.8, 62.9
